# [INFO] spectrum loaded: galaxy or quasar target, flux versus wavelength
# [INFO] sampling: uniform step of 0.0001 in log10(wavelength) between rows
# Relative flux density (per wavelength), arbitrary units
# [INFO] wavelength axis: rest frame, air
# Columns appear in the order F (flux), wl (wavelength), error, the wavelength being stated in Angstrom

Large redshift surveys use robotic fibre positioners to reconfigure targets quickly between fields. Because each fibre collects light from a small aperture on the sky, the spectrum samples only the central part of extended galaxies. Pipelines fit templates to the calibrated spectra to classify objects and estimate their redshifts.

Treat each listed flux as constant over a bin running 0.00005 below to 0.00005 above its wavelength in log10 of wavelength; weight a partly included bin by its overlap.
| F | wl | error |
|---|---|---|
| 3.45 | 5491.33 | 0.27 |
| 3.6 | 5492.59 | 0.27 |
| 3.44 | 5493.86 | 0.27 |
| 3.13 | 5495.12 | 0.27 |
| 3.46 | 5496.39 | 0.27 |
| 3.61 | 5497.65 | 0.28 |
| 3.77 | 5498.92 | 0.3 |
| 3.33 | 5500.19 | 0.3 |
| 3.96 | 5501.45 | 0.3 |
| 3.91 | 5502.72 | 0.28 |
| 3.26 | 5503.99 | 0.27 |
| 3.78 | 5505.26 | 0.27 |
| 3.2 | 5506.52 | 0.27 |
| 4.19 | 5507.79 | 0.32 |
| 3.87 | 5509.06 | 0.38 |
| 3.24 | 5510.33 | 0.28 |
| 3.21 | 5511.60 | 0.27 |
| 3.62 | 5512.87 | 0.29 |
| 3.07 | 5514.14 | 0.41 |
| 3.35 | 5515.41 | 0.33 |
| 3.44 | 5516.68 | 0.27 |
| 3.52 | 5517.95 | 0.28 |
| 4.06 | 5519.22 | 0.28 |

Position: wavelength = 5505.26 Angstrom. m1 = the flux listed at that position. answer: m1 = 3.78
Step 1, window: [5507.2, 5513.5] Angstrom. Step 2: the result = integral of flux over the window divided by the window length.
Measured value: 3.62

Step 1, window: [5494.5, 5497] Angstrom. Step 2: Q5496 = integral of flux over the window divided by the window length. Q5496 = 3.29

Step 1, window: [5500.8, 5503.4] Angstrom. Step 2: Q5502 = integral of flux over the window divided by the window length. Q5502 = 3.92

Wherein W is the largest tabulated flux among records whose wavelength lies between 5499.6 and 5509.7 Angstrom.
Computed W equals 4.19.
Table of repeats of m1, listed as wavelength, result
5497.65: 3.61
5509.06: 3.87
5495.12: 3.13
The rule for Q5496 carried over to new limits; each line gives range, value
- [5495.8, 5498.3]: 3.54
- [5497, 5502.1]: 3.67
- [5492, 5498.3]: 3.45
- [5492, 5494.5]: 3.52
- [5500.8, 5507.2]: 3.63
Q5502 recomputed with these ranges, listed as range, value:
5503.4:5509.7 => 3.66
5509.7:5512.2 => 3.22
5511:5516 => 3.31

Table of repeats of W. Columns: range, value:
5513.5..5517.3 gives 3.44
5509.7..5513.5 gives 3.62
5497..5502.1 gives 3.96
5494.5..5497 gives 3.46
